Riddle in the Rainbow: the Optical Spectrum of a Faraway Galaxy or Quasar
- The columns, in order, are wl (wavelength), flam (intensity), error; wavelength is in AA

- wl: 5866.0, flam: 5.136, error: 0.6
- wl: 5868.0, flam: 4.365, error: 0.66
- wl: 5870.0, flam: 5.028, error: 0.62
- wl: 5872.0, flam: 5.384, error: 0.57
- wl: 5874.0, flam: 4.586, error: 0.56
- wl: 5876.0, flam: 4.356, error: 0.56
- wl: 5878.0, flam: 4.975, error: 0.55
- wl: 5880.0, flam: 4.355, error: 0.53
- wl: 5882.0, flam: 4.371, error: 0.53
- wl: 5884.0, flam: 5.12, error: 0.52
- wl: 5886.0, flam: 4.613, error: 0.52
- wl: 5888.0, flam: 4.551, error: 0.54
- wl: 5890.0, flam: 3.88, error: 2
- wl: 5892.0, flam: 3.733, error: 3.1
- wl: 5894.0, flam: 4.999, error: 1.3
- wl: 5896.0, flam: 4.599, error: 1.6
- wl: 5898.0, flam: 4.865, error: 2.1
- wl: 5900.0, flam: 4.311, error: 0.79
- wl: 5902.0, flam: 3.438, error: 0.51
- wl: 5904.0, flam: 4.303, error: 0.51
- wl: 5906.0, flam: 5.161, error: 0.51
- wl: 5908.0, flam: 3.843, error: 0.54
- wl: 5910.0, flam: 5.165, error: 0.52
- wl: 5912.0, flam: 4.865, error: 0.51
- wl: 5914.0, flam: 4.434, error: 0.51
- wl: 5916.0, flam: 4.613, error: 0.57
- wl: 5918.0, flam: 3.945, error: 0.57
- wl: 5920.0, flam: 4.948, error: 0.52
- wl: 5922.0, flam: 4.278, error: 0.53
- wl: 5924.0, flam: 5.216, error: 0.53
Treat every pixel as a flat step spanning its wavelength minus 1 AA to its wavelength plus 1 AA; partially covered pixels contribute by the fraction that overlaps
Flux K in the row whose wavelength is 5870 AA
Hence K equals 5.028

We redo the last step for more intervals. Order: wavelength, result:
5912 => 4.865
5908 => 3.843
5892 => 3.733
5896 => 4.599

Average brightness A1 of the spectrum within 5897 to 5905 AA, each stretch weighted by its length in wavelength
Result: 4.23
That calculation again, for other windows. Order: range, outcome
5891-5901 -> 4.5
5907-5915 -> 4.58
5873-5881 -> 4.57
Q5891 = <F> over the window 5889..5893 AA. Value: 3.81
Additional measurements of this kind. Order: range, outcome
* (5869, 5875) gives 5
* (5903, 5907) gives 4.73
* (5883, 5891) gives 4.54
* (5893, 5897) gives 4.8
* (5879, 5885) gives 4.62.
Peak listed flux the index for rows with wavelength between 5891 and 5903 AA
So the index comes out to 4.999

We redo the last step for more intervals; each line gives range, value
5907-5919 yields 5.165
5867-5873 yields 5.384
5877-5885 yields 5.12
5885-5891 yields 4.613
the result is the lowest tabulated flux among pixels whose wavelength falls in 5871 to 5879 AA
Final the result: 4.356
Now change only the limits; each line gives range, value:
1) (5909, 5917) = 4.434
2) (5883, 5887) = 4.613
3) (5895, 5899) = 4.599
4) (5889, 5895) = 3.733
